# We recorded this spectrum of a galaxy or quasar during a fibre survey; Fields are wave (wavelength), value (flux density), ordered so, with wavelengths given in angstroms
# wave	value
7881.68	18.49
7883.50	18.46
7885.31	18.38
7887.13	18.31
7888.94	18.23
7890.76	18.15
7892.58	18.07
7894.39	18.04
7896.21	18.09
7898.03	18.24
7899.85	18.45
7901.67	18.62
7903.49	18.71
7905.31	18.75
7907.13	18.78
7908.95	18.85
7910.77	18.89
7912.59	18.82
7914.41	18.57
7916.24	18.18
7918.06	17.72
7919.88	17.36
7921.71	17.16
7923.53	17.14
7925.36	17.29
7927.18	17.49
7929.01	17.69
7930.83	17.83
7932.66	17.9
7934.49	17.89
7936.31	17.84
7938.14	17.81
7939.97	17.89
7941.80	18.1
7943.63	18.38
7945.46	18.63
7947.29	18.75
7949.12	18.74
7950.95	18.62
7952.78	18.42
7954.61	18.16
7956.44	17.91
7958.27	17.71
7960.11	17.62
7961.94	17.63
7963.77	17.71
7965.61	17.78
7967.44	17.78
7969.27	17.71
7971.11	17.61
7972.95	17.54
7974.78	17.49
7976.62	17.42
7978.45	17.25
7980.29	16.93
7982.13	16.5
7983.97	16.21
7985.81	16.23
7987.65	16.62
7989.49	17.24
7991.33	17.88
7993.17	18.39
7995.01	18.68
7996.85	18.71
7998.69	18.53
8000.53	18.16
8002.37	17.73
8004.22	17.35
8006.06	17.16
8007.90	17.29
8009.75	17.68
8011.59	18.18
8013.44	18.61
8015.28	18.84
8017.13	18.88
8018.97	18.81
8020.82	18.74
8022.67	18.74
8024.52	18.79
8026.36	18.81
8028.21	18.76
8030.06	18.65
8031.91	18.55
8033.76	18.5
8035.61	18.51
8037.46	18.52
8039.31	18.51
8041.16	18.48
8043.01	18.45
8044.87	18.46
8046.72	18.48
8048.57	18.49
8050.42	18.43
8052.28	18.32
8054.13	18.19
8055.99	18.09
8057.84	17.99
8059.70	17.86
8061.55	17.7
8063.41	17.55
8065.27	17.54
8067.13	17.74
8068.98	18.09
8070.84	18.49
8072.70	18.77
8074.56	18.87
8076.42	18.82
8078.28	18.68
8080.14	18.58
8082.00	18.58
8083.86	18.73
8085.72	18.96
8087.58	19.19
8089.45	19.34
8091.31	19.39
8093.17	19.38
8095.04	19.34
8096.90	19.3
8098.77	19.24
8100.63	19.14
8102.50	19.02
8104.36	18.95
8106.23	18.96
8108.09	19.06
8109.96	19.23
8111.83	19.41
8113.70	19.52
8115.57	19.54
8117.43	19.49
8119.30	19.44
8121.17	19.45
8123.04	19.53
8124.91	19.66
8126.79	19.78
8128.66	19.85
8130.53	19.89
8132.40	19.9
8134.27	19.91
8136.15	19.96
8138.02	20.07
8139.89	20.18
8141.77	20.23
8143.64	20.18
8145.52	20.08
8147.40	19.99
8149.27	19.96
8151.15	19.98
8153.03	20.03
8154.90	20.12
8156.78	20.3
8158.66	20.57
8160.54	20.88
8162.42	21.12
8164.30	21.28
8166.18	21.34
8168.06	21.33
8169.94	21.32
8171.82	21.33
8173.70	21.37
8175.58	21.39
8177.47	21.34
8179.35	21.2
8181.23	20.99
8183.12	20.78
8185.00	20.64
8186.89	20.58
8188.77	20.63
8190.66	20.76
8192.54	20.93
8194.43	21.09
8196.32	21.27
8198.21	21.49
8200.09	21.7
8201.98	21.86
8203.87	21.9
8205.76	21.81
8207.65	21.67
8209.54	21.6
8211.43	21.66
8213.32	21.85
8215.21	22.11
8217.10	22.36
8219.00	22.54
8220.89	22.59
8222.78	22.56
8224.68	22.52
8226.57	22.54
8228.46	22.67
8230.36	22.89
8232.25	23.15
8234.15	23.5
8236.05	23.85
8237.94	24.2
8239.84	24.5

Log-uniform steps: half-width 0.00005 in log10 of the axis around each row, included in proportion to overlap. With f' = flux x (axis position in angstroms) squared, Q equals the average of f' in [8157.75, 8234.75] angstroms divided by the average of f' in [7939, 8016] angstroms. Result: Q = 1.3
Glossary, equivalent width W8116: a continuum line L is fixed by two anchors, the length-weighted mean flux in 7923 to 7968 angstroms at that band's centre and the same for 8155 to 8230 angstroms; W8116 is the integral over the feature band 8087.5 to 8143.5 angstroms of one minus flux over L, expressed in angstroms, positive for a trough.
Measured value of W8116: 2.4 angstroms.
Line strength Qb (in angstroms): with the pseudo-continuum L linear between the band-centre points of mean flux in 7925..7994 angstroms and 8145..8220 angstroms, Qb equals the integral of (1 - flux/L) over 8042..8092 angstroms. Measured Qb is 2.4 angstroms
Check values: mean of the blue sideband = 17.7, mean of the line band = 18.4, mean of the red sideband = 21.1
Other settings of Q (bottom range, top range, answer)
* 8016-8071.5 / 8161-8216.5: 1.20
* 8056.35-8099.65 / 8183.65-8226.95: 1.20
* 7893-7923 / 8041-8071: 1.03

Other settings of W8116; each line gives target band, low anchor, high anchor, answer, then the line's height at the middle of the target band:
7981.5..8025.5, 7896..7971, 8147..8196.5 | 2.3 angstroms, 18.9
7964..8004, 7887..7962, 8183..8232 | 2.9 angstroms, 18.9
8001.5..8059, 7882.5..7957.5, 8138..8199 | 2.9 angstroms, 19.3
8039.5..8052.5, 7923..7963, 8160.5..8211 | 0.6 angstroms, 19.4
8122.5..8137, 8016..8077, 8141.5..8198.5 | 0.1 angstroms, 20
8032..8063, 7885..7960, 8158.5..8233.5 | 2.2 angstroms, 19.7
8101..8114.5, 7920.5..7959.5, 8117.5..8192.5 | 0.5 angstroms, 19.9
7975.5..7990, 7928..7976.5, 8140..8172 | 1.2 angstroms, 18.3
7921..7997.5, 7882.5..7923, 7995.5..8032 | 2.5 angstroms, 18.3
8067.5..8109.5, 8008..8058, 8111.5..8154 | 0.7 angstroms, 19.2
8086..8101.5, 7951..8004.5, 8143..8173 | 0.2 angstroms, 19.6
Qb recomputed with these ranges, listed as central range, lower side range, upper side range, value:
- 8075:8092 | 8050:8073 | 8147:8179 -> -0.3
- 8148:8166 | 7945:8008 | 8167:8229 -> 0.3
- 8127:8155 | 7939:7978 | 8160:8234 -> 1.0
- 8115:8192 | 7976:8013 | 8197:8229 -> 1.6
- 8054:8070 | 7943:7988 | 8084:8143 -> 0.9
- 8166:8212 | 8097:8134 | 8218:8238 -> 0.9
